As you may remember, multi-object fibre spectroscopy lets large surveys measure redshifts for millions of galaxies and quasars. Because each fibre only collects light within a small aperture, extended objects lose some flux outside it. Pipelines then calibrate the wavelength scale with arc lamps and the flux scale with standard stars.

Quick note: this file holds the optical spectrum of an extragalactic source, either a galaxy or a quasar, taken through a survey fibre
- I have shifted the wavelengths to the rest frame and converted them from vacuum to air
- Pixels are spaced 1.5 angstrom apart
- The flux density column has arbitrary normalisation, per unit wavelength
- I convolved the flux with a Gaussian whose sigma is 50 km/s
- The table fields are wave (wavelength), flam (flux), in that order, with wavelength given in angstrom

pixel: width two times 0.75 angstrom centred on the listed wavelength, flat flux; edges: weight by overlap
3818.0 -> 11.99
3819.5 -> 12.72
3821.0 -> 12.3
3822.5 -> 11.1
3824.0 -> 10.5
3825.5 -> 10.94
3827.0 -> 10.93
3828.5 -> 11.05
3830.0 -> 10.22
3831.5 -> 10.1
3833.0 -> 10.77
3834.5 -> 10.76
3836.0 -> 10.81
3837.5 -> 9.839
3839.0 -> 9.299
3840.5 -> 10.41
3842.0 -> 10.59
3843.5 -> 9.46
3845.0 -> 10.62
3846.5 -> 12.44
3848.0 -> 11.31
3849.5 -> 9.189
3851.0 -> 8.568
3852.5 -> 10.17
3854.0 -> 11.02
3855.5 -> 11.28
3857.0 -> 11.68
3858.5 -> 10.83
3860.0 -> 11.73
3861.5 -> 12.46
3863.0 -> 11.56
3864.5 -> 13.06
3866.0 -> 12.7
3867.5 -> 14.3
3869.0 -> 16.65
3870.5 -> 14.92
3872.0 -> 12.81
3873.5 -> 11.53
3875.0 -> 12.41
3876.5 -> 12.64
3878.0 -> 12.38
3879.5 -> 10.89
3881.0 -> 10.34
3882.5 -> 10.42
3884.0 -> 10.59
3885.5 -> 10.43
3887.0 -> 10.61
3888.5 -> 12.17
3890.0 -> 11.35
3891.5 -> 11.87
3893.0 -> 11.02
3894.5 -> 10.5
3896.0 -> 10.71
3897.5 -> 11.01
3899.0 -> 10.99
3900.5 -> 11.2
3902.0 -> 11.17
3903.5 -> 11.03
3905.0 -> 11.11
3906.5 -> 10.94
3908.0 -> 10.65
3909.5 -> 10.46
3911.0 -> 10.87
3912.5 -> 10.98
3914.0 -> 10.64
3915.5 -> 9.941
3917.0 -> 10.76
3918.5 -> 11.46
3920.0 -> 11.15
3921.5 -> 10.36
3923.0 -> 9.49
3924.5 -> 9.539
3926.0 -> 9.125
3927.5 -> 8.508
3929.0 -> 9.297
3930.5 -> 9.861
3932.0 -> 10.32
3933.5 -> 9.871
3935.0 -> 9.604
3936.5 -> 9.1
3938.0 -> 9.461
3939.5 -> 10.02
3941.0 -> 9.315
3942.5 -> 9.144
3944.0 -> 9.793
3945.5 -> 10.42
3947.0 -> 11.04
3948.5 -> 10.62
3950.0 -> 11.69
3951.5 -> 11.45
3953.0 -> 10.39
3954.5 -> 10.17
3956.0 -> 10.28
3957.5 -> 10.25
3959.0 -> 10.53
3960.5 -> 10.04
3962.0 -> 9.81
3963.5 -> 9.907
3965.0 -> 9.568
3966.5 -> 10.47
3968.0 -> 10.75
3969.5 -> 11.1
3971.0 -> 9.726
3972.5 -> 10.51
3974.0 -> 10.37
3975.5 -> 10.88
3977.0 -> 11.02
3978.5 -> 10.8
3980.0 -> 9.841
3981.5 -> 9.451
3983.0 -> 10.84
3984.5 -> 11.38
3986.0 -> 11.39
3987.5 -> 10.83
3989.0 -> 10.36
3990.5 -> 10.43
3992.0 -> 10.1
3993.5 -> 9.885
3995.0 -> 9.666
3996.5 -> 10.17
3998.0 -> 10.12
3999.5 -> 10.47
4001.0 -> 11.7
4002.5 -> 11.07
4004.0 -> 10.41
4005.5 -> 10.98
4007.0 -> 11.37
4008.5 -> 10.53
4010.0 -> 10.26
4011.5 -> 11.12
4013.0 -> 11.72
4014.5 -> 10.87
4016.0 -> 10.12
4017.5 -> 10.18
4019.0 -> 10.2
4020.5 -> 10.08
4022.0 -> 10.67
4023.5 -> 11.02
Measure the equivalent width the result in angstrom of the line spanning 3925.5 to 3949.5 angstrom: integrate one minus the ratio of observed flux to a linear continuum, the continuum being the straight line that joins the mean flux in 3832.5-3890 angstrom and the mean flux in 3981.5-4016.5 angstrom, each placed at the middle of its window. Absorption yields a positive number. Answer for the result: 2.7 angstrom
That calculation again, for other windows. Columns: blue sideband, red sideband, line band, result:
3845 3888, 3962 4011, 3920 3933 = 1.70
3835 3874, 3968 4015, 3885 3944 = 3.83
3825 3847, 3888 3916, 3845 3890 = -4.17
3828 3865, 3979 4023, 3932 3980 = 1.64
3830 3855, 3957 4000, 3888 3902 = -1.13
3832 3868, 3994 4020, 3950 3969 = 0.67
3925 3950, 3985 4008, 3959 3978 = -0.27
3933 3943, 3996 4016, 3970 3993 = -0.42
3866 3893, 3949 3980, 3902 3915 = 0.81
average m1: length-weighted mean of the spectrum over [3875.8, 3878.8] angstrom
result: 12.5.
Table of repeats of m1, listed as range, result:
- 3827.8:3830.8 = 10.6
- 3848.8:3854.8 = 9.75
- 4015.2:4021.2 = 10.2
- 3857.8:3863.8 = 11.7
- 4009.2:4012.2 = 10.7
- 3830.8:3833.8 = 10.4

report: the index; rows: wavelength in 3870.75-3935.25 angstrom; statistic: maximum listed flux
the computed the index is 12.81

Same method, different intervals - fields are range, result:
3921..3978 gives 11.69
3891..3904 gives 11.87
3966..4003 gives 11.7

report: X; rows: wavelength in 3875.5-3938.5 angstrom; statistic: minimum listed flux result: 8.508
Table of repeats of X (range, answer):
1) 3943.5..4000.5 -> 9.451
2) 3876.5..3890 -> 10.34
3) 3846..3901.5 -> 8.568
